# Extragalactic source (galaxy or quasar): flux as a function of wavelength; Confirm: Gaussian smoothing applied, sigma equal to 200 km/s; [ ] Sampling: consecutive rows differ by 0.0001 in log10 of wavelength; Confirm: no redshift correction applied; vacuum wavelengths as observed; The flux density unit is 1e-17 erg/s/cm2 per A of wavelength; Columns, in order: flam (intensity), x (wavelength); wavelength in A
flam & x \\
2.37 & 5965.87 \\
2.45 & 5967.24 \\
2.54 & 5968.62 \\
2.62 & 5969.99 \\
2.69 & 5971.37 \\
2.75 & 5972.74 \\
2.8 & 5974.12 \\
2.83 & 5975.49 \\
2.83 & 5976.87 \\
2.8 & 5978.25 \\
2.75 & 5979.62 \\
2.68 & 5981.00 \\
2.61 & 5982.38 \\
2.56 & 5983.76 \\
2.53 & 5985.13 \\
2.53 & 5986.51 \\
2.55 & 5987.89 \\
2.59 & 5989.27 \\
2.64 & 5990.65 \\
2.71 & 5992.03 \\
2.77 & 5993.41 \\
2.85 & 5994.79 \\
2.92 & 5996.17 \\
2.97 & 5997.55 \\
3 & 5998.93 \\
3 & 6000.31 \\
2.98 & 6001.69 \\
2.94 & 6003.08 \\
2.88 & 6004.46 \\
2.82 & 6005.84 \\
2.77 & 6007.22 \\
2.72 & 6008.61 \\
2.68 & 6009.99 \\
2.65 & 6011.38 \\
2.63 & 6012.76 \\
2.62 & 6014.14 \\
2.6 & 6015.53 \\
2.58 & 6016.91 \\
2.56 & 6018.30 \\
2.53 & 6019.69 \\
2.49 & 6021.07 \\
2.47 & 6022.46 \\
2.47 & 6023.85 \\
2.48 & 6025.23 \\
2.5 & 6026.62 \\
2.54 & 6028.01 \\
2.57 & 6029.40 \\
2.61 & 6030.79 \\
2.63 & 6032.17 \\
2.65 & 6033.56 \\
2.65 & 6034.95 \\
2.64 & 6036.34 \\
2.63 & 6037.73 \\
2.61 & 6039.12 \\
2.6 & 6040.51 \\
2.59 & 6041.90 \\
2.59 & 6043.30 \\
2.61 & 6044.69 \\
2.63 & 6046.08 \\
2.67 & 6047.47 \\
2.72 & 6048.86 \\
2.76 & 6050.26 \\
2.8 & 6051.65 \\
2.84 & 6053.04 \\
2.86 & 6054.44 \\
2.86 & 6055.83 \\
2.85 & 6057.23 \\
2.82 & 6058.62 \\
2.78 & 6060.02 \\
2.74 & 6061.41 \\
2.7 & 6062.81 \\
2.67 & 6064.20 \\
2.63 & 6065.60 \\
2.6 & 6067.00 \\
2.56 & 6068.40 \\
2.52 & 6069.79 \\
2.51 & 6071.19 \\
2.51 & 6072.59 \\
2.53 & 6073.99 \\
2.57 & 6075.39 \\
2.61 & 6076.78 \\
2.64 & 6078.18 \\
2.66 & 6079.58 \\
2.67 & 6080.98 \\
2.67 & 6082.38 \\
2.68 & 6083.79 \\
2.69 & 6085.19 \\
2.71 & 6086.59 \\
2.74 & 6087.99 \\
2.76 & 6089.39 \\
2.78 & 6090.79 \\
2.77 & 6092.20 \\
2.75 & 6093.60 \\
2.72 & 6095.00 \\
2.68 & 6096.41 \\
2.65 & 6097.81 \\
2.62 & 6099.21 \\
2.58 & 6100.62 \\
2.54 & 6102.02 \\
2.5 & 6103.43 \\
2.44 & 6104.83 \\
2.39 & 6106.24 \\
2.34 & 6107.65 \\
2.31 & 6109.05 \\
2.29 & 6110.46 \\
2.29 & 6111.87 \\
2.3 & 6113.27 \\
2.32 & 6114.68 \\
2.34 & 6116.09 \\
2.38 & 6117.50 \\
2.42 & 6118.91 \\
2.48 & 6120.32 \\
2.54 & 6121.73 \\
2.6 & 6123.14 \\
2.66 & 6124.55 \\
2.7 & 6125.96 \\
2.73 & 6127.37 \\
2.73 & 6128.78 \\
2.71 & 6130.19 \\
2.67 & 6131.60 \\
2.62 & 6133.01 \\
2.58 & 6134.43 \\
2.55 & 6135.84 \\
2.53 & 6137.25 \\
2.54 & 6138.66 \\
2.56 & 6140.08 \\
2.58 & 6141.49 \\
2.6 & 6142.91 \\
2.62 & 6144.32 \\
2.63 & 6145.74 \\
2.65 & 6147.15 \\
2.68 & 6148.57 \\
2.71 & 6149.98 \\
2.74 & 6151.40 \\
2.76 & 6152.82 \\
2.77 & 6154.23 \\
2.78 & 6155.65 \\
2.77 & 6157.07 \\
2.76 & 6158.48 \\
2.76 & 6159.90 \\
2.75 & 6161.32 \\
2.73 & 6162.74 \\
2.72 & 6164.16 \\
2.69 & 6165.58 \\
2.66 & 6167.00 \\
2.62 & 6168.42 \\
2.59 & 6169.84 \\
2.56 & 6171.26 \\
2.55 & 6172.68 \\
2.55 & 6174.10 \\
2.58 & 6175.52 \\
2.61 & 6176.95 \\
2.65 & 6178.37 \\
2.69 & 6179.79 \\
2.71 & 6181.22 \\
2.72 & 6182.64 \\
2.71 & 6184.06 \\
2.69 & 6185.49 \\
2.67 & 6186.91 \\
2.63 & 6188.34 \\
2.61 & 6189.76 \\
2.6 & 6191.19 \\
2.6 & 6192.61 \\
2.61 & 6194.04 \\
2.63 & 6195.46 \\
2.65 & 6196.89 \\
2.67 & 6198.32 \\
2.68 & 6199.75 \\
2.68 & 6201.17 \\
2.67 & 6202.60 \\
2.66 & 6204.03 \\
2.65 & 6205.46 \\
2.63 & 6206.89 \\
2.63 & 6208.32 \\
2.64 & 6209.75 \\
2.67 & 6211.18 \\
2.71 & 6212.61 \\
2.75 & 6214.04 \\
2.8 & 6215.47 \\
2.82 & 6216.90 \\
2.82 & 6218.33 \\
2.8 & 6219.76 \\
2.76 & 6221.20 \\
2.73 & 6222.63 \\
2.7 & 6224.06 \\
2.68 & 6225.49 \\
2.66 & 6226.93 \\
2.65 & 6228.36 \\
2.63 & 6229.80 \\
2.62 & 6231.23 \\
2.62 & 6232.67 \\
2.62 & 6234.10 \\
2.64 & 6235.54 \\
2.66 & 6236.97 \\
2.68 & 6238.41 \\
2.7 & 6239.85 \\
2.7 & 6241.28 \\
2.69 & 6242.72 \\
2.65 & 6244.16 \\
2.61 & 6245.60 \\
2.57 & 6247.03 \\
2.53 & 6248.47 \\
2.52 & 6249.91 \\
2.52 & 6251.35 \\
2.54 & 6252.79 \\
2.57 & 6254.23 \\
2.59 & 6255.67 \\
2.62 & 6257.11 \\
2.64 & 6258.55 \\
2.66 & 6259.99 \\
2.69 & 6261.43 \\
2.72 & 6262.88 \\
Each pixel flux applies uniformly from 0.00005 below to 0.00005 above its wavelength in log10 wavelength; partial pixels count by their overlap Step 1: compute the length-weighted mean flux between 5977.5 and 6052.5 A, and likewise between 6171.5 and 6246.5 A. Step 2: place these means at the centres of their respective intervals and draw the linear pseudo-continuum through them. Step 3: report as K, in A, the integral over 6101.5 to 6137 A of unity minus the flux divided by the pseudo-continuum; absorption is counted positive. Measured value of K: 2.3 A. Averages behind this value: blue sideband 2.67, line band 2.5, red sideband 2.67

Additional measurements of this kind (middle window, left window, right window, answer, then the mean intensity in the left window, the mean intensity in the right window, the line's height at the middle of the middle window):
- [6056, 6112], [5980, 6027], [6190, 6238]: 1.36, 2.69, 2.68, 2.68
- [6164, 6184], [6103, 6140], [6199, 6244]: -0.29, 2.5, 2.69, 2.6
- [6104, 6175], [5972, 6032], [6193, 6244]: 2.65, 2.69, 2.68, 2.69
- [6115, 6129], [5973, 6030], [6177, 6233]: 0.73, 2.69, 2.68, 2.68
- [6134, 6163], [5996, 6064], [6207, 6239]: 0.28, 2.7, 2.69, 2.69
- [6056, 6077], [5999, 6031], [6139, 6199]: 0.13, 2.66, 2.66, 2.66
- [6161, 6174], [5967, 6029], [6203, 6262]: 0.11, 2.69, 2.66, 2.67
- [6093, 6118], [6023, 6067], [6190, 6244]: 1.89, 2.67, 2.68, 2.67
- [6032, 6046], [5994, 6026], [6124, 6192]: 0.46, 2.72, 2.66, 2.71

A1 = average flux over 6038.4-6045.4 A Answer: 2.6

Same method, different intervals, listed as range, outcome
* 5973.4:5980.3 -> 2.8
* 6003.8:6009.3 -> 2.8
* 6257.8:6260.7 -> 2.65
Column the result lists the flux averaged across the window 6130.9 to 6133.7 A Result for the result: 2.65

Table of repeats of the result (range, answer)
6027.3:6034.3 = 2.6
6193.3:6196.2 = 2.62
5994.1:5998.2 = 2.91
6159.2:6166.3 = 2.73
